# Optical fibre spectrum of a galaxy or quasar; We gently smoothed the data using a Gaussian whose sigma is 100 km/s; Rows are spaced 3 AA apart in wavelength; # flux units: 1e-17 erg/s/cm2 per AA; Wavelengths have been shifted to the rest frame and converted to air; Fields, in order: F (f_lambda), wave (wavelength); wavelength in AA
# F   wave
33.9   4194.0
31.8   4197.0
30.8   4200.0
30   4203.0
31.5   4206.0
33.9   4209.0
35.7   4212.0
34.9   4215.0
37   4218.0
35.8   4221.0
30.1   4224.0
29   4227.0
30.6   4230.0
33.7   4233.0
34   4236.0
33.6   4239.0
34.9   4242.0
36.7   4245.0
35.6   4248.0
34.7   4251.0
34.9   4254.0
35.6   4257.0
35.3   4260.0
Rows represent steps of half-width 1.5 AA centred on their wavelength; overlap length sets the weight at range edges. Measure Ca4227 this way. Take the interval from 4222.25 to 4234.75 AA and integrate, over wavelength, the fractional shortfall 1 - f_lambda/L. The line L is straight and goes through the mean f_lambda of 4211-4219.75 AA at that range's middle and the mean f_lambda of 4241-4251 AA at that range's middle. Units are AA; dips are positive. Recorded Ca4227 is 1.66 AA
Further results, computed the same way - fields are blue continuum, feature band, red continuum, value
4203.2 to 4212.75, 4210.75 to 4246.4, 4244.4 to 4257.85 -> 0.4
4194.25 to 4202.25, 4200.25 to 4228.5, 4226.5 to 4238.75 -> -1.0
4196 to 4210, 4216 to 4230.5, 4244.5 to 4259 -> 0.2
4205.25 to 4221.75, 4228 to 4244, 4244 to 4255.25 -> 0.9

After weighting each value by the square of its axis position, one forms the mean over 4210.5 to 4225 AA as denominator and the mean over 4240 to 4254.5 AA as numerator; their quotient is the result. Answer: 1.0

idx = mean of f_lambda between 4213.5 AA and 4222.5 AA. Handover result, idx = 35.9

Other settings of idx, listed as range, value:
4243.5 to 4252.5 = 35.7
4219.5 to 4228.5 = 31.6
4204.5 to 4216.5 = 34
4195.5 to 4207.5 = 31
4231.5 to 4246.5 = 34.6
